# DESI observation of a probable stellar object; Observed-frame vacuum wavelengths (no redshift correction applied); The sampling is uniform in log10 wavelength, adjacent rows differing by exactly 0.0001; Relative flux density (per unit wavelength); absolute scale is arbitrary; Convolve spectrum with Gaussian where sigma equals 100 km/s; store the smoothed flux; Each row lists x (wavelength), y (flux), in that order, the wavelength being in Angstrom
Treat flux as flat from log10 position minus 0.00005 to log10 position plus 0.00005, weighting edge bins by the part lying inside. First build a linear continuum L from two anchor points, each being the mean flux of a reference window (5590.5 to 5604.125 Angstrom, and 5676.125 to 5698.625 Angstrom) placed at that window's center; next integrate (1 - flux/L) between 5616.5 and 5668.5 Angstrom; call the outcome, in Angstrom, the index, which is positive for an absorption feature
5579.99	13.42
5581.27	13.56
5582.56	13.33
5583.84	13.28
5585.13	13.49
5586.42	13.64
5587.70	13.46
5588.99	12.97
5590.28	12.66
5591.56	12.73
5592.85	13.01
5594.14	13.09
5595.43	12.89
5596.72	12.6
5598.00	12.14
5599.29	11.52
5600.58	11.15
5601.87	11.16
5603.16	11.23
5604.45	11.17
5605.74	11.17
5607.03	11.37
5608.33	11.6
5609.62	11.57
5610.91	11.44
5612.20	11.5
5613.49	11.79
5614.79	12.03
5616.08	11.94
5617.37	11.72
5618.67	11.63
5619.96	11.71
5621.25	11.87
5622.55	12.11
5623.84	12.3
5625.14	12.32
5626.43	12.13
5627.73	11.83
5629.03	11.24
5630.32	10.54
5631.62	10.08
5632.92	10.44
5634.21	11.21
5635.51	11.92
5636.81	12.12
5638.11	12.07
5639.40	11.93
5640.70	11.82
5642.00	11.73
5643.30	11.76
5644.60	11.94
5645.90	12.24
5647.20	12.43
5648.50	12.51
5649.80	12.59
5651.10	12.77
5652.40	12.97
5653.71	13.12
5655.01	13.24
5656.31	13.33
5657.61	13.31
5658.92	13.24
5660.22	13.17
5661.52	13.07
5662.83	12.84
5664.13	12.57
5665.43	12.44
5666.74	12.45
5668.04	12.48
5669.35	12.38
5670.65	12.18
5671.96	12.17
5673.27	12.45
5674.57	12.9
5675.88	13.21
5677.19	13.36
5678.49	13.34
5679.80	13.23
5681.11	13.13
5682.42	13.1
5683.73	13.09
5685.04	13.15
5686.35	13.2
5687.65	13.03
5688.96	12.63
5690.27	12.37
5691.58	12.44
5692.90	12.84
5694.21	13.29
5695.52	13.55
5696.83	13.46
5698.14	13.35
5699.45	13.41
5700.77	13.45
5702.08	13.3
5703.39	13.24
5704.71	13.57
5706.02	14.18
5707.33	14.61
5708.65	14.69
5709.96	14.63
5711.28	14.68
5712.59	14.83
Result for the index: 1.85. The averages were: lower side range 12.2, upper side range 13.1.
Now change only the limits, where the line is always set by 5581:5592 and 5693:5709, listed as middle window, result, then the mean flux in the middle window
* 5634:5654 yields 1.8 Angstrom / 12.2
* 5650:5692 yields 2.0 Angstrom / 12.9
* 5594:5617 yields 2.7 Angstrom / 11.7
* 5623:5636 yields 1.9 Angstrom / 11.4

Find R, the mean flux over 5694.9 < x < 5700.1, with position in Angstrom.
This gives 13.5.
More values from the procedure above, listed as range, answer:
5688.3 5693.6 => 12.6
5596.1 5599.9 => 12.1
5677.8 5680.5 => 13.3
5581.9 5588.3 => 13.4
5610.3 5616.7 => 11.7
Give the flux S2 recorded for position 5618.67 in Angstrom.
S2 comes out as 11.63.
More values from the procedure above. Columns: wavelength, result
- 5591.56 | 12.73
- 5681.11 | 13.13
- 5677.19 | 13.36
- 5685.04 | 13.15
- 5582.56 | 13.33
